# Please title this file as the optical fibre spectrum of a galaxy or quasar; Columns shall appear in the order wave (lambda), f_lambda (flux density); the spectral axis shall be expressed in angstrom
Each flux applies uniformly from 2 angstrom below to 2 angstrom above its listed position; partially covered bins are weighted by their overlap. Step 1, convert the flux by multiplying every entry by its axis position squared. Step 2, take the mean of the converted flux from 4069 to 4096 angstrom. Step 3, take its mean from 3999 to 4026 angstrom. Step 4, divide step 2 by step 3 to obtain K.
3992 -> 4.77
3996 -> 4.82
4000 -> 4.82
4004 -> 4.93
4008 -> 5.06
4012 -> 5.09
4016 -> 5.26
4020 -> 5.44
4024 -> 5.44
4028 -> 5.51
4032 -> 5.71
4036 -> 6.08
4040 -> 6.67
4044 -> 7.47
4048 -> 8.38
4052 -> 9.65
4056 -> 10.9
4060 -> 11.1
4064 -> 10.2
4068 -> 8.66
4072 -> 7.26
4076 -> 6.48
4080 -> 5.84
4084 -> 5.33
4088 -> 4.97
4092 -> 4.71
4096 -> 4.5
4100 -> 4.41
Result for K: 1.16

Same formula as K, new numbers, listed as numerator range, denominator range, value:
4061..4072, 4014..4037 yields 1.69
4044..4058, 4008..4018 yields 1.85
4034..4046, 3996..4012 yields 1.39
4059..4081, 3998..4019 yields 1.68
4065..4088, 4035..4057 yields 0.83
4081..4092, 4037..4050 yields 0.71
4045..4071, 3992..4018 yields 1.98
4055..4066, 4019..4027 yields 2.00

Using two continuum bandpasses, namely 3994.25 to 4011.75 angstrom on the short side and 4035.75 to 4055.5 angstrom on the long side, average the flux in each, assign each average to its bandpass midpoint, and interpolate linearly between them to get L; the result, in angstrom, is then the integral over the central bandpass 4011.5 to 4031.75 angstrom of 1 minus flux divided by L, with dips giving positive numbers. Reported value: 2.8 angstrom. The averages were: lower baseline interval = 4.93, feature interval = 5.4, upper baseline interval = 8.04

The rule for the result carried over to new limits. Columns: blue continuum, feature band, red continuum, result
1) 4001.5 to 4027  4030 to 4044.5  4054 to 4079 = 1.07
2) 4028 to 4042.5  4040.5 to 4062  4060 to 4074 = -4.70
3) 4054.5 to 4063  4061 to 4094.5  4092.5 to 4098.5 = 3.96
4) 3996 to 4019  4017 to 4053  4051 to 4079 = 2.17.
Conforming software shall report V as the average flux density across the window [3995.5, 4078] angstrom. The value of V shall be 6.94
